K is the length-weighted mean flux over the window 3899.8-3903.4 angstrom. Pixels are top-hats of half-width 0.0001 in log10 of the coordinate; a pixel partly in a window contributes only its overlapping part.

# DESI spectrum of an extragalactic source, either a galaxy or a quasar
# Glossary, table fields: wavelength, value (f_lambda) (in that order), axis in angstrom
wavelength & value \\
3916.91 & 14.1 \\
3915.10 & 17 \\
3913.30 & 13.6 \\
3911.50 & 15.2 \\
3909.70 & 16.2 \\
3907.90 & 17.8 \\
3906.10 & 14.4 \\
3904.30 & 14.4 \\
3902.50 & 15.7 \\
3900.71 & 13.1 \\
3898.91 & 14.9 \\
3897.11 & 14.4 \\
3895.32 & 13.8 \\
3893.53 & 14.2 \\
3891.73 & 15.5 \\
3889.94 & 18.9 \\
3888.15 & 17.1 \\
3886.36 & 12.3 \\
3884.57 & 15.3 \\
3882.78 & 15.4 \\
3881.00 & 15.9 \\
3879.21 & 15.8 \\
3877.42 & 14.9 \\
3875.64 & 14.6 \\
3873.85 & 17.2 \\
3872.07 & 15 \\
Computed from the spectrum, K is 14.4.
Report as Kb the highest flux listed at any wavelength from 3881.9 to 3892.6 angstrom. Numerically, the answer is 18.9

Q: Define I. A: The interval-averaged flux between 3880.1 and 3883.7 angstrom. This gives 15.7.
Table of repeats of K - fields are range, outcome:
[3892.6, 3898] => 14.1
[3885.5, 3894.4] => 15.6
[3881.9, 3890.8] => 15.8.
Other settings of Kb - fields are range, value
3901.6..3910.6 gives 17.8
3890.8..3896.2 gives 15.5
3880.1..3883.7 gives 15.9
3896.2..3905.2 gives 15.7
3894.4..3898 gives 14.4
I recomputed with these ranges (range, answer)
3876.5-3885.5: 15.5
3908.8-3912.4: 15.7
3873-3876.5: 15.9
